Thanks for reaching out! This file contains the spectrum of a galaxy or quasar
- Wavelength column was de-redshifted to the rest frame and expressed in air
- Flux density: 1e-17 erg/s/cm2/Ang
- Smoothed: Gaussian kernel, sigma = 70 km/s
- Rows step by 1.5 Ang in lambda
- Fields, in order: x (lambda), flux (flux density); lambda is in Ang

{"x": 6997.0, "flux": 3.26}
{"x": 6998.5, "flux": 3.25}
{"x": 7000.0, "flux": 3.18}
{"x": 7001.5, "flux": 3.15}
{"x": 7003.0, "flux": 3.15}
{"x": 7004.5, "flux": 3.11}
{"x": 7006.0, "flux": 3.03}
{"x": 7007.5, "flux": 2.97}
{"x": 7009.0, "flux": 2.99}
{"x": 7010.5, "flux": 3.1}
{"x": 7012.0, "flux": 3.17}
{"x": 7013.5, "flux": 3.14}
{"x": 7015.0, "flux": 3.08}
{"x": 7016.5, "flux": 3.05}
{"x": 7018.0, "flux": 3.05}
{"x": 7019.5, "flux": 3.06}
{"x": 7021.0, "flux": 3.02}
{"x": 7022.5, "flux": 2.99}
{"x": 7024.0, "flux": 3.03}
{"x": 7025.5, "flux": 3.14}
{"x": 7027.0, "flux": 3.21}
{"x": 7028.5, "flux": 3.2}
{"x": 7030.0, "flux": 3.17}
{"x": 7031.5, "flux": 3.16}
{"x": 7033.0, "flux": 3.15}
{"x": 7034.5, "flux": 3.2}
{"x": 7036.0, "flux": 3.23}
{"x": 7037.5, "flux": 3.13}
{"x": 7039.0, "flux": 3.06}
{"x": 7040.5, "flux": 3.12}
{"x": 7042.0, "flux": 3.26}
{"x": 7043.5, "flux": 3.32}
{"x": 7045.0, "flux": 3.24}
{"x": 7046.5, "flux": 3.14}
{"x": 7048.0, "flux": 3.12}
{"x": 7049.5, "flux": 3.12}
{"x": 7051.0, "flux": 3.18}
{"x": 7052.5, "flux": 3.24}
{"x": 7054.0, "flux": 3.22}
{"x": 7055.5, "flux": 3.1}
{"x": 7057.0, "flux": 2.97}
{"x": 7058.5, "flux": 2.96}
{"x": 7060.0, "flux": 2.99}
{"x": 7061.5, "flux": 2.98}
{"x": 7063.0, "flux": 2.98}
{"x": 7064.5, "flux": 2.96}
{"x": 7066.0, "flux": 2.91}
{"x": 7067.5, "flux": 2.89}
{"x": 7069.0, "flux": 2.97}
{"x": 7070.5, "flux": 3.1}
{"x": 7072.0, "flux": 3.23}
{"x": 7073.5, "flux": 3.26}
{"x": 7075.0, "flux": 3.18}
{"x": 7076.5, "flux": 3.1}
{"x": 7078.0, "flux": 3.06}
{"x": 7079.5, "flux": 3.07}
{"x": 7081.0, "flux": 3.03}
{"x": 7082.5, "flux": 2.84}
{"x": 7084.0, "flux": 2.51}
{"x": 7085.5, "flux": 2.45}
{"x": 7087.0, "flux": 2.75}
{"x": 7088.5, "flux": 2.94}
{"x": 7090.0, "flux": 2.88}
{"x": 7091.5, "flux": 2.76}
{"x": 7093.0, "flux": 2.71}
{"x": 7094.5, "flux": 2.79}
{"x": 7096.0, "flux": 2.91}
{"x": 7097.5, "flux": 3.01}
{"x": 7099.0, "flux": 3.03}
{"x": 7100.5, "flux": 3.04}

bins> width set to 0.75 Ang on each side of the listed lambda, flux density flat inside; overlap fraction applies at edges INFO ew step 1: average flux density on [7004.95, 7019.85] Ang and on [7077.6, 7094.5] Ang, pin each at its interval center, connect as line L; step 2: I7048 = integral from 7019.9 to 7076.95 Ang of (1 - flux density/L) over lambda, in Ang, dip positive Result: -3.31 Ang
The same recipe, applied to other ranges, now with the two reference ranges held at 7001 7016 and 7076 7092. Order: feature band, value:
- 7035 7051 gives -1.05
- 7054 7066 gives -0.30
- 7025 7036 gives -0.59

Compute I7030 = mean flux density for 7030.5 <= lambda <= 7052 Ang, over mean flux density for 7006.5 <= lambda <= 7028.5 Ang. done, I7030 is 1.03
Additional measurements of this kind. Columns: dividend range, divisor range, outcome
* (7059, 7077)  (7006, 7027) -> 0.99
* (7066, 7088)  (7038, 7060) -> 0.94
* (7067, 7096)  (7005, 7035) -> 0.94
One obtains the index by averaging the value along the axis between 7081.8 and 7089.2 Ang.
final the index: 2.7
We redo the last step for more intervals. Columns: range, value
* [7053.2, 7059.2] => 3.06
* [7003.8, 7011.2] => 3.04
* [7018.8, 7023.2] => 3.02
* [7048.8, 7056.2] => 3.17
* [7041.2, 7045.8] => 3.27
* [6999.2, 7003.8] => 3.16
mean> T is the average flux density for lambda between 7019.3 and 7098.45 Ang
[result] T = 3.04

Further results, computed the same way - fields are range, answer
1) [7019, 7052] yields 3.15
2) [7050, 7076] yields 3.07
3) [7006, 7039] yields 3.1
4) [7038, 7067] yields 3.1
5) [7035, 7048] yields 3.18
